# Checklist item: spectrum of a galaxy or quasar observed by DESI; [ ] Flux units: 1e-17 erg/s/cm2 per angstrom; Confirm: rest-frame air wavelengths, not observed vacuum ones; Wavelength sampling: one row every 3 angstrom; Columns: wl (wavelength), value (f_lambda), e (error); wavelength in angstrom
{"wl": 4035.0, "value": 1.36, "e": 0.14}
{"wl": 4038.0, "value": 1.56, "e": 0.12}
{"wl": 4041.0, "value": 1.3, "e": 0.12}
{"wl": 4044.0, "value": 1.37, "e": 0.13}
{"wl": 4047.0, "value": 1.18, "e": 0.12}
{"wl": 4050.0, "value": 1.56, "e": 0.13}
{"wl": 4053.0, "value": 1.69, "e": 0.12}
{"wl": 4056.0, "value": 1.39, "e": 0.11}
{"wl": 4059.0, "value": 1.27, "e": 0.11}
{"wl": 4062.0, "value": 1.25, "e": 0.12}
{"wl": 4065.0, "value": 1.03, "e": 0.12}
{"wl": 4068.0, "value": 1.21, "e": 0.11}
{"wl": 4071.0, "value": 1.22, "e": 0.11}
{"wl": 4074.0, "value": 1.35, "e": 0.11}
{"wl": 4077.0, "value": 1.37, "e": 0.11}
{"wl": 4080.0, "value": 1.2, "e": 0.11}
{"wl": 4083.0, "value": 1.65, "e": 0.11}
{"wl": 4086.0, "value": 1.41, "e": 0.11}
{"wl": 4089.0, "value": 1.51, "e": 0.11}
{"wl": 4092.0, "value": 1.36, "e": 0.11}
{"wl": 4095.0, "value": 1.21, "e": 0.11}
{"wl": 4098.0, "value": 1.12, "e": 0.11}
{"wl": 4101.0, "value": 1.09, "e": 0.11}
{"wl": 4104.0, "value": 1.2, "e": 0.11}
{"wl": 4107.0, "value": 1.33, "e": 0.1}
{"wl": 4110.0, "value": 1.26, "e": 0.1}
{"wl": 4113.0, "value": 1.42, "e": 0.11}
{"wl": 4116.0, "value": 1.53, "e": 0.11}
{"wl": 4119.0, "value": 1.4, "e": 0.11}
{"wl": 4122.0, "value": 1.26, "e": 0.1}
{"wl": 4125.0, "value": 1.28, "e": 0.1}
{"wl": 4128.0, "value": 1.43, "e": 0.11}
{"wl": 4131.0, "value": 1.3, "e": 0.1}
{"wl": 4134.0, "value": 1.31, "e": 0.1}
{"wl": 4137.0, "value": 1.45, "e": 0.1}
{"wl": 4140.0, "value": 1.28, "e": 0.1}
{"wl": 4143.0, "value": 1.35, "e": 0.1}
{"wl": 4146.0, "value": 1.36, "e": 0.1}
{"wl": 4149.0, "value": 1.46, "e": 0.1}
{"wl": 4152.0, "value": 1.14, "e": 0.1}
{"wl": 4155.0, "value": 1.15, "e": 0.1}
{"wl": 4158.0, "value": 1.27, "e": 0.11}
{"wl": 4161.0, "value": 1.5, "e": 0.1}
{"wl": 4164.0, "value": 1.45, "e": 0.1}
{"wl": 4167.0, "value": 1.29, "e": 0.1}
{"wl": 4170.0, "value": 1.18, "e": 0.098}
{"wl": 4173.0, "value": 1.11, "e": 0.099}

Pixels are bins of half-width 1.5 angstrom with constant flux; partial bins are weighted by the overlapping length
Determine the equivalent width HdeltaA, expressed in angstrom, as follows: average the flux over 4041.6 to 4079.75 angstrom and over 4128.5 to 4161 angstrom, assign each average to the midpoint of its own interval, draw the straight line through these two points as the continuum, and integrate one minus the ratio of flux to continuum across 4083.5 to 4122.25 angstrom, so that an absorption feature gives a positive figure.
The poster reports -0.2 angstrom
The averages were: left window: 1.32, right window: 1.32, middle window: 1.33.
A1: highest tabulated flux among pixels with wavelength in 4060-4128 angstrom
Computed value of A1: 1.65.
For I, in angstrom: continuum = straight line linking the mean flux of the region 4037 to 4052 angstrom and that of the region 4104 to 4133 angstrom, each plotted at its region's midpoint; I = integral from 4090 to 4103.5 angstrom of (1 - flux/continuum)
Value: 1.54 angstrom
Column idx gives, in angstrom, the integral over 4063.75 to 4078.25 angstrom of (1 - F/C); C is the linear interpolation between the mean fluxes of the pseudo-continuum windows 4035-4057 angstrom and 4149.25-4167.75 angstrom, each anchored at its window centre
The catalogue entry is 1.7 angstrom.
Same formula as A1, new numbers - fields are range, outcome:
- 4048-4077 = 1.69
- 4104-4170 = 1.53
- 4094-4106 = 1.21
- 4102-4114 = 1.42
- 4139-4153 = 1.46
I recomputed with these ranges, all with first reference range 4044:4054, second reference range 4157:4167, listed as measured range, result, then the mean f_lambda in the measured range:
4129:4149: 0.8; 1.35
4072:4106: 2.8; 1.31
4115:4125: 0.3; 1.37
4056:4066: 1.5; 1.22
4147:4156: 0.9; 1.26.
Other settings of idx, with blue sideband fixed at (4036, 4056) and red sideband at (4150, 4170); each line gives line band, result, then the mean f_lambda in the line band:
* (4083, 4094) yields -0.5 angstrom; 1.45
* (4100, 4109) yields 1.0 angstrom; 1.22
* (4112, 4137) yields -0.6 angstrom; 1.37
